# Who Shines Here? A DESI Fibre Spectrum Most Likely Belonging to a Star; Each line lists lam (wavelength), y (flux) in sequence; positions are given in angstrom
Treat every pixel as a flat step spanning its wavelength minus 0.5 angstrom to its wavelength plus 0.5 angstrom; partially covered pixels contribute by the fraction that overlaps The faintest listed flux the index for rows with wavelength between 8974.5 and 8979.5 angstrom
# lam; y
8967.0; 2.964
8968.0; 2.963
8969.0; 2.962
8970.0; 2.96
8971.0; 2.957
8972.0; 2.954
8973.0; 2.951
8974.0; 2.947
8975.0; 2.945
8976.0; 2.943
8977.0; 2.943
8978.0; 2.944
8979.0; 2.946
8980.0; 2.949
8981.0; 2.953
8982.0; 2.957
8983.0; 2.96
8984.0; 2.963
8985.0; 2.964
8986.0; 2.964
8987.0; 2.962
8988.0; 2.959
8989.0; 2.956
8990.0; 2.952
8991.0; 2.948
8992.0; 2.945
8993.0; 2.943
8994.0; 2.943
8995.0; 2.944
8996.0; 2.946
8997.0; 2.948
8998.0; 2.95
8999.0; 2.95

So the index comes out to 2.943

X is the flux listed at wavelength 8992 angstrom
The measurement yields 2.945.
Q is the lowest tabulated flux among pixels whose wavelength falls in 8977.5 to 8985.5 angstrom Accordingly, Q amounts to 2.944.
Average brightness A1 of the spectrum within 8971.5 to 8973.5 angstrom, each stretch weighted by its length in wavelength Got 2.95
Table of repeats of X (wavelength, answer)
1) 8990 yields 2.952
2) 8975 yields 2.945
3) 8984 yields 2.963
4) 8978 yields 2.944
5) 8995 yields 2.944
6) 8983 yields 2.96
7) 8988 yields 2.959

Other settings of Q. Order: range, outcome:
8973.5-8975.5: 2.945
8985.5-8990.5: 2.952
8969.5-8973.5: 2.951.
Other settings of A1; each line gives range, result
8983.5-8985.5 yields 2.96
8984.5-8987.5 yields 2.96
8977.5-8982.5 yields 2.95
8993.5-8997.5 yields 2.95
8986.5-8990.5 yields 2.96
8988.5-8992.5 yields 2.95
